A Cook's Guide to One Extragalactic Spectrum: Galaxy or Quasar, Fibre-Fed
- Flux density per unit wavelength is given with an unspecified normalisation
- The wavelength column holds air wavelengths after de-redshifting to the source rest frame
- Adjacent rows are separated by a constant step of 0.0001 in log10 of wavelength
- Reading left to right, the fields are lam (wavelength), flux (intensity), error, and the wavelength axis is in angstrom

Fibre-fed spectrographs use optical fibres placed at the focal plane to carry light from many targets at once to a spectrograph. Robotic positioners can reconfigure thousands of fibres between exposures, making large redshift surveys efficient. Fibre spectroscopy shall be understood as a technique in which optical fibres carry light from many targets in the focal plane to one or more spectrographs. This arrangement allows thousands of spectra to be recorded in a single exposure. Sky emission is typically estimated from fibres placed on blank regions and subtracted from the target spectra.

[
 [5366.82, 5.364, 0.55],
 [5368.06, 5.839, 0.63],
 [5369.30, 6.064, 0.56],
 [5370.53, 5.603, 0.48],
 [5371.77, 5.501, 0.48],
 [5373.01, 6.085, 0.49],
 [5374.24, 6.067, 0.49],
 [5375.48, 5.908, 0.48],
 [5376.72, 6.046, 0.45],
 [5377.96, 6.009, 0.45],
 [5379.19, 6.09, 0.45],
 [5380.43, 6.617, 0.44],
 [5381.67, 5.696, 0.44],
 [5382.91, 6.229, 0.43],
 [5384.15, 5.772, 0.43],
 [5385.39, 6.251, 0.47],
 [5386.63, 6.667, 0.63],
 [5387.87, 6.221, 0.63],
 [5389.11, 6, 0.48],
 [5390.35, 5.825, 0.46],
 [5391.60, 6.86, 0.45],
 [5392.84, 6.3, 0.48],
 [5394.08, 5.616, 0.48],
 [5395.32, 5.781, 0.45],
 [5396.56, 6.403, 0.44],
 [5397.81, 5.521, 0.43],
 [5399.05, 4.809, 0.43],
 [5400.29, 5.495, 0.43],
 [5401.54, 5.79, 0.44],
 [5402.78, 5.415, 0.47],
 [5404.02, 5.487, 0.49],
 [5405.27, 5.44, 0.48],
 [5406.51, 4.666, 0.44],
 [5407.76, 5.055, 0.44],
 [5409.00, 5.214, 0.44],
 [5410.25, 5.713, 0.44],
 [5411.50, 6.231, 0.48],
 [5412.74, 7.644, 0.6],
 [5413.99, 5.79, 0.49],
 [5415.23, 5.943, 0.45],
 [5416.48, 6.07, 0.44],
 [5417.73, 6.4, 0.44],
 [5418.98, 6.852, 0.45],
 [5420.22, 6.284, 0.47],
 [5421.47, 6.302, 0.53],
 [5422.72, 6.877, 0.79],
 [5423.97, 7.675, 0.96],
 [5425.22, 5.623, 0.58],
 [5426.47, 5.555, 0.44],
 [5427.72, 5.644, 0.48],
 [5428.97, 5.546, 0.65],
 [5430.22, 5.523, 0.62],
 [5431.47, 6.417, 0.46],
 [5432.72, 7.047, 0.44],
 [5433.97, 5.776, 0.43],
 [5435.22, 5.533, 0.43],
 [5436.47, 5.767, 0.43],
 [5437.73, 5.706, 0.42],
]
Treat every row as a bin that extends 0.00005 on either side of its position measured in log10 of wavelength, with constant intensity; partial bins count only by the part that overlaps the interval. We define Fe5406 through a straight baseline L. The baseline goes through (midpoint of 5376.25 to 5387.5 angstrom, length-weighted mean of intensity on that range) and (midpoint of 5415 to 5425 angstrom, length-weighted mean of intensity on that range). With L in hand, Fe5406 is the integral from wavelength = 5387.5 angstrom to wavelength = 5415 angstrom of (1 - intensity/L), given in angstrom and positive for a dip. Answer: 2.44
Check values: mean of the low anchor 6.16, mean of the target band 5.78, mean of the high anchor 6.53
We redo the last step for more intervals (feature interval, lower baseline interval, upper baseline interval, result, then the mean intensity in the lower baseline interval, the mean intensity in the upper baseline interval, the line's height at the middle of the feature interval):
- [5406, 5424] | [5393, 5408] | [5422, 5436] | -1.0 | 5.49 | 6.11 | 5.81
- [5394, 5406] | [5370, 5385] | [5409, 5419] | 1.1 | 5.98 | 6.22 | 6.13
